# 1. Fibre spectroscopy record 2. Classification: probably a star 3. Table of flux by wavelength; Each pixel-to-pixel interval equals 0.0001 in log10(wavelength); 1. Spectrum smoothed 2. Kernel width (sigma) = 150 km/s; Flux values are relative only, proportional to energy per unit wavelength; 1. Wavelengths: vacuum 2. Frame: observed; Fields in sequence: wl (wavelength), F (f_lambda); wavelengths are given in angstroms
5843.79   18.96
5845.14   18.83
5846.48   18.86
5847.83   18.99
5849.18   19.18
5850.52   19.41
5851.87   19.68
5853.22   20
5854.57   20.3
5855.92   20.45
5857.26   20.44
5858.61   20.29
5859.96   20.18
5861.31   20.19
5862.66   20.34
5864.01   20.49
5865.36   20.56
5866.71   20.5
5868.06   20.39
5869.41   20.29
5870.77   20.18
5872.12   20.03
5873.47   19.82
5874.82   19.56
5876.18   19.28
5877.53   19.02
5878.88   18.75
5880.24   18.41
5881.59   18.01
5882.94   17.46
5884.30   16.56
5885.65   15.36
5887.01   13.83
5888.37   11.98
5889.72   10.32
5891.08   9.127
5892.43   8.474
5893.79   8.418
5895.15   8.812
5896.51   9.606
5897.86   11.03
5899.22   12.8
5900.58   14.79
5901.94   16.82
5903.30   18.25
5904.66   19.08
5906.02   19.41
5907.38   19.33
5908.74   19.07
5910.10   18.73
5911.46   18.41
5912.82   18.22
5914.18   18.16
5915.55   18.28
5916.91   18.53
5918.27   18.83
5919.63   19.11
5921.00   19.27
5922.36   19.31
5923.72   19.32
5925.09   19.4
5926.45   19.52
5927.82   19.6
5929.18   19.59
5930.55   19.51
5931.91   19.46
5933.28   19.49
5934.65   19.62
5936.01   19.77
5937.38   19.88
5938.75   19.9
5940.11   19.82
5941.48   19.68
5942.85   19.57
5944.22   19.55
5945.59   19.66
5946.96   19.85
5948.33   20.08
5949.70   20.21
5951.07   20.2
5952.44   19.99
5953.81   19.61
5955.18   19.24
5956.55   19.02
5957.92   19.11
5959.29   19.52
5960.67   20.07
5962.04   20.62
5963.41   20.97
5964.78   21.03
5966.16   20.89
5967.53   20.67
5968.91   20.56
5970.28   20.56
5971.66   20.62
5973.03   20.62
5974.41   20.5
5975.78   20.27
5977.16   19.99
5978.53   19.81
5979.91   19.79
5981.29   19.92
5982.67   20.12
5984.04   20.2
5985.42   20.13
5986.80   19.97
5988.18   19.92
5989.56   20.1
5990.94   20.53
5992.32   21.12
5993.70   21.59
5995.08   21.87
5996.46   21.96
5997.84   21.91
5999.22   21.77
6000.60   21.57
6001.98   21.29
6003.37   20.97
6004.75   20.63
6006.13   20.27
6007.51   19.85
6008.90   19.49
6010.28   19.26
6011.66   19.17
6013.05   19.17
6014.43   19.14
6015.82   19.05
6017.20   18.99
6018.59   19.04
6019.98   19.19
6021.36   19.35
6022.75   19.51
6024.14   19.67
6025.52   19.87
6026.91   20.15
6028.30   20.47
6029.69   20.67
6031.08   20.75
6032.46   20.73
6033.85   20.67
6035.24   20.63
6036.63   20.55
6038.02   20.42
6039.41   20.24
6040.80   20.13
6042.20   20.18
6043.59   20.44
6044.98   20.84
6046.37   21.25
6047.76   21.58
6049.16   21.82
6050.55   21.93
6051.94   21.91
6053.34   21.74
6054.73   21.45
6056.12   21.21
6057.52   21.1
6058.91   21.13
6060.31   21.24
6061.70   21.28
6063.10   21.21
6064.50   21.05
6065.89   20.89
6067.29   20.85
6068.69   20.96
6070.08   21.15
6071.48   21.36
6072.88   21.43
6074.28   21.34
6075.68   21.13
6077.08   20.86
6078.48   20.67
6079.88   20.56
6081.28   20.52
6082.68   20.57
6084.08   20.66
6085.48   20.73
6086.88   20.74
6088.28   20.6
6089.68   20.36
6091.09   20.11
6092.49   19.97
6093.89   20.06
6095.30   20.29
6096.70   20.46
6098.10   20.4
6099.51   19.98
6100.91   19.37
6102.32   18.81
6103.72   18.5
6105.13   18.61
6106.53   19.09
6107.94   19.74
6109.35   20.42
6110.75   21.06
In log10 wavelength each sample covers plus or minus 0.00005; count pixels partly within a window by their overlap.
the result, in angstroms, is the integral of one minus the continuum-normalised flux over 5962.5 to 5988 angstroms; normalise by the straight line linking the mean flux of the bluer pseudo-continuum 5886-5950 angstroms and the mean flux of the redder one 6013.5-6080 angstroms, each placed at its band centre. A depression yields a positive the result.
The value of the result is -2.2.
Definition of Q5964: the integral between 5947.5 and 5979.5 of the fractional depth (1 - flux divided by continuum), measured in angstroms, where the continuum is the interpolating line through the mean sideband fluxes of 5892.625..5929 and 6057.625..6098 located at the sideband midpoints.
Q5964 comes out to -3.6 angstroms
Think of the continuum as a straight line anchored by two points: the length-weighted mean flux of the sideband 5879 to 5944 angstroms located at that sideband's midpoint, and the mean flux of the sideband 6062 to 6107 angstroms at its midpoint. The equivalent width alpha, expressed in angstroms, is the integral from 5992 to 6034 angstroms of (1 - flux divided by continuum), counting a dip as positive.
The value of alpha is -2.8 angstroms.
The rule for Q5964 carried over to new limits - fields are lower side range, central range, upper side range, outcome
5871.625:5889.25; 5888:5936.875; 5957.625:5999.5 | 4.8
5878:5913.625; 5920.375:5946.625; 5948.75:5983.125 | -2.6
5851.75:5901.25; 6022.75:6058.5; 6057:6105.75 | -1.8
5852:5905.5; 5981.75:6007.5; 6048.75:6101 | -2.1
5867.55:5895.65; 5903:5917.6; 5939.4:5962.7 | -1.0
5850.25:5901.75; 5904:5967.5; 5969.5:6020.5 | -3.1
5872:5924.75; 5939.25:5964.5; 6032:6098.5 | -2.9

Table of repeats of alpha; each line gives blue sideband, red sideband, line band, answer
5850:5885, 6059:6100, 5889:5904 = 6.1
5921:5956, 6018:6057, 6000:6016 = 0.2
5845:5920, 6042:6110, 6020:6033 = -0.1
